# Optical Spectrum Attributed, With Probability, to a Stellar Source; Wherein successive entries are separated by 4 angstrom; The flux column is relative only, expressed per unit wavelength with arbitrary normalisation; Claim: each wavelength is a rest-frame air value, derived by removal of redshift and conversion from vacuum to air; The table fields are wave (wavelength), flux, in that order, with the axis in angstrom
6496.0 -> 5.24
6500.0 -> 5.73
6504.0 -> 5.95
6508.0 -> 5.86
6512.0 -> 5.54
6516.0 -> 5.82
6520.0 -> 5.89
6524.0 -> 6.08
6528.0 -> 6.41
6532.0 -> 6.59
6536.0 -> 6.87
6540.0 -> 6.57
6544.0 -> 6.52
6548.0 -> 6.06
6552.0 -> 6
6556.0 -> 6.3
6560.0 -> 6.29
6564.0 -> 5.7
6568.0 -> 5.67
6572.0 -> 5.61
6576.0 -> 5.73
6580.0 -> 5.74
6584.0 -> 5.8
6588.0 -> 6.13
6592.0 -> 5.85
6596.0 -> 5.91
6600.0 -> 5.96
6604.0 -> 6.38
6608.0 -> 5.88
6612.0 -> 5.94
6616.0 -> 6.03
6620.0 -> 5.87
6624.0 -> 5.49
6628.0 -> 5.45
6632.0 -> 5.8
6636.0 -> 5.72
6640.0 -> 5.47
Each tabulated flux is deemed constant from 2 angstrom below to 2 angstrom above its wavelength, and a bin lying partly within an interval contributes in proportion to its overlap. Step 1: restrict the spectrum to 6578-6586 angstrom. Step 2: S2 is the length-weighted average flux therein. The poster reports 5.77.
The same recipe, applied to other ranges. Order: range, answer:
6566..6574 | 5.64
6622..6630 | 5.47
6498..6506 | 5.84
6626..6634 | 5.62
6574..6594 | 5.85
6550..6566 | 6.07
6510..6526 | 5.83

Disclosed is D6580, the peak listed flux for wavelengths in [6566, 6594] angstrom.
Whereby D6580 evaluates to 6.13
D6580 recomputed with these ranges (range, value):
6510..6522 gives 5.89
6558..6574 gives 6.29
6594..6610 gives 6.38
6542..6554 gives 6.52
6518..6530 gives 6.41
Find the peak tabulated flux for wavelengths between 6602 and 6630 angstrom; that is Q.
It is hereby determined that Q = 6.38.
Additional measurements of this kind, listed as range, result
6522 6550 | 6.87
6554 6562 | 6.3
